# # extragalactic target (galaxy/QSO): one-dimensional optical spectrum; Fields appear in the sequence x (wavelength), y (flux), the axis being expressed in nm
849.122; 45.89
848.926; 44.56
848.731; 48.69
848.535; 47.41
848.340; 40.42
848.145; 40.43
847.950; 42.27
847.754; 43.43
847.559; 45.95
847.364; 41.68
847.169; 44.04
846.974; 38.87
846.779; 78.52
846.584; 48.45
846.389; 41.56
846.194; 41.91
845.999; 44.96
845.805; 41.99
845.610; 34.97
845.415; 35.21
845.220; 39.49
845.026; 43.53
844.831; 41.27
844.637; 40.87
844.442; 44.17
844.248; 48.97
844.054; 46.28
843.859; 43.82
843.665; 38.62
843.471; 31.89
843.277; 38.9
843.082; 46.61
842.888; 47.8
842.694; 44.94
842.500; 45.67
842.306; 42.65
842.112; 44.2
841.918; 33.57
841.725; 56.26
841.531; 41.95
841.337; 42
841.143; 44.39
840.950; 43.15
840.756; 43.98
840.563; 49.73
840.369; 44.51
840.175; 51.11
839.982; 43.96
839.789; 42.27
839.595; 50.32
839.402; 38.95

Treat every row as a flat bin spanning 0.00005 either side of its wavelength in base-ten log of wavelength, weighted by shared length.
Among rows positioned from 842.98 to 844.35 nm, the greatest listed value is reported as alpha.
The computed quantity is 48.97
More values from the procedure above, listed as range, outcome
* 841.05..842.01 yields 56.26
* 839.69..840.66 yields 51.11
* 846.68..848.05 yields 78.52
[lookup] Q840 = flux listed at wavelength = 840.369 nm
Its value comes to 44.51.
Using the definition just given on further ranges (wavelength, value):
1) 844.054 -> 46.28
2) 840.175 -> 51.11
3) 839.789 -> 42.27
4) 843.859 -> 43.82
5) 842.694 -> 44.94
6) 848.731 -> 48.69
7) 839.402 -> 38.95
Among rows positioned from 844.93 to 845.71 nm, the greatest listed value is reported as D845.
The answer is 43.53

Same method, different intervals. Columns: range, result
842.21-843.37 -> 47.8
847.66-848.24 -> 43.43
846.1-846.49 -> 41.91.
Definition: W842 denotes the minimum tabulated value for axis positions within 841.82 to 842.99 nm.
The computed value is 33.57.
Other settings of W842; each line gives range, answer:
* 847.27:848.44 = 40.42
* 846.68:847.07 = 38.87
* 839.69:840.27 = 42.27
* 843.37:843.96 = 31.89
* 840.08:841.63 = 41.95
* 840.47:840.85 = 43.98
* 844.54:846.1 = 34.97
